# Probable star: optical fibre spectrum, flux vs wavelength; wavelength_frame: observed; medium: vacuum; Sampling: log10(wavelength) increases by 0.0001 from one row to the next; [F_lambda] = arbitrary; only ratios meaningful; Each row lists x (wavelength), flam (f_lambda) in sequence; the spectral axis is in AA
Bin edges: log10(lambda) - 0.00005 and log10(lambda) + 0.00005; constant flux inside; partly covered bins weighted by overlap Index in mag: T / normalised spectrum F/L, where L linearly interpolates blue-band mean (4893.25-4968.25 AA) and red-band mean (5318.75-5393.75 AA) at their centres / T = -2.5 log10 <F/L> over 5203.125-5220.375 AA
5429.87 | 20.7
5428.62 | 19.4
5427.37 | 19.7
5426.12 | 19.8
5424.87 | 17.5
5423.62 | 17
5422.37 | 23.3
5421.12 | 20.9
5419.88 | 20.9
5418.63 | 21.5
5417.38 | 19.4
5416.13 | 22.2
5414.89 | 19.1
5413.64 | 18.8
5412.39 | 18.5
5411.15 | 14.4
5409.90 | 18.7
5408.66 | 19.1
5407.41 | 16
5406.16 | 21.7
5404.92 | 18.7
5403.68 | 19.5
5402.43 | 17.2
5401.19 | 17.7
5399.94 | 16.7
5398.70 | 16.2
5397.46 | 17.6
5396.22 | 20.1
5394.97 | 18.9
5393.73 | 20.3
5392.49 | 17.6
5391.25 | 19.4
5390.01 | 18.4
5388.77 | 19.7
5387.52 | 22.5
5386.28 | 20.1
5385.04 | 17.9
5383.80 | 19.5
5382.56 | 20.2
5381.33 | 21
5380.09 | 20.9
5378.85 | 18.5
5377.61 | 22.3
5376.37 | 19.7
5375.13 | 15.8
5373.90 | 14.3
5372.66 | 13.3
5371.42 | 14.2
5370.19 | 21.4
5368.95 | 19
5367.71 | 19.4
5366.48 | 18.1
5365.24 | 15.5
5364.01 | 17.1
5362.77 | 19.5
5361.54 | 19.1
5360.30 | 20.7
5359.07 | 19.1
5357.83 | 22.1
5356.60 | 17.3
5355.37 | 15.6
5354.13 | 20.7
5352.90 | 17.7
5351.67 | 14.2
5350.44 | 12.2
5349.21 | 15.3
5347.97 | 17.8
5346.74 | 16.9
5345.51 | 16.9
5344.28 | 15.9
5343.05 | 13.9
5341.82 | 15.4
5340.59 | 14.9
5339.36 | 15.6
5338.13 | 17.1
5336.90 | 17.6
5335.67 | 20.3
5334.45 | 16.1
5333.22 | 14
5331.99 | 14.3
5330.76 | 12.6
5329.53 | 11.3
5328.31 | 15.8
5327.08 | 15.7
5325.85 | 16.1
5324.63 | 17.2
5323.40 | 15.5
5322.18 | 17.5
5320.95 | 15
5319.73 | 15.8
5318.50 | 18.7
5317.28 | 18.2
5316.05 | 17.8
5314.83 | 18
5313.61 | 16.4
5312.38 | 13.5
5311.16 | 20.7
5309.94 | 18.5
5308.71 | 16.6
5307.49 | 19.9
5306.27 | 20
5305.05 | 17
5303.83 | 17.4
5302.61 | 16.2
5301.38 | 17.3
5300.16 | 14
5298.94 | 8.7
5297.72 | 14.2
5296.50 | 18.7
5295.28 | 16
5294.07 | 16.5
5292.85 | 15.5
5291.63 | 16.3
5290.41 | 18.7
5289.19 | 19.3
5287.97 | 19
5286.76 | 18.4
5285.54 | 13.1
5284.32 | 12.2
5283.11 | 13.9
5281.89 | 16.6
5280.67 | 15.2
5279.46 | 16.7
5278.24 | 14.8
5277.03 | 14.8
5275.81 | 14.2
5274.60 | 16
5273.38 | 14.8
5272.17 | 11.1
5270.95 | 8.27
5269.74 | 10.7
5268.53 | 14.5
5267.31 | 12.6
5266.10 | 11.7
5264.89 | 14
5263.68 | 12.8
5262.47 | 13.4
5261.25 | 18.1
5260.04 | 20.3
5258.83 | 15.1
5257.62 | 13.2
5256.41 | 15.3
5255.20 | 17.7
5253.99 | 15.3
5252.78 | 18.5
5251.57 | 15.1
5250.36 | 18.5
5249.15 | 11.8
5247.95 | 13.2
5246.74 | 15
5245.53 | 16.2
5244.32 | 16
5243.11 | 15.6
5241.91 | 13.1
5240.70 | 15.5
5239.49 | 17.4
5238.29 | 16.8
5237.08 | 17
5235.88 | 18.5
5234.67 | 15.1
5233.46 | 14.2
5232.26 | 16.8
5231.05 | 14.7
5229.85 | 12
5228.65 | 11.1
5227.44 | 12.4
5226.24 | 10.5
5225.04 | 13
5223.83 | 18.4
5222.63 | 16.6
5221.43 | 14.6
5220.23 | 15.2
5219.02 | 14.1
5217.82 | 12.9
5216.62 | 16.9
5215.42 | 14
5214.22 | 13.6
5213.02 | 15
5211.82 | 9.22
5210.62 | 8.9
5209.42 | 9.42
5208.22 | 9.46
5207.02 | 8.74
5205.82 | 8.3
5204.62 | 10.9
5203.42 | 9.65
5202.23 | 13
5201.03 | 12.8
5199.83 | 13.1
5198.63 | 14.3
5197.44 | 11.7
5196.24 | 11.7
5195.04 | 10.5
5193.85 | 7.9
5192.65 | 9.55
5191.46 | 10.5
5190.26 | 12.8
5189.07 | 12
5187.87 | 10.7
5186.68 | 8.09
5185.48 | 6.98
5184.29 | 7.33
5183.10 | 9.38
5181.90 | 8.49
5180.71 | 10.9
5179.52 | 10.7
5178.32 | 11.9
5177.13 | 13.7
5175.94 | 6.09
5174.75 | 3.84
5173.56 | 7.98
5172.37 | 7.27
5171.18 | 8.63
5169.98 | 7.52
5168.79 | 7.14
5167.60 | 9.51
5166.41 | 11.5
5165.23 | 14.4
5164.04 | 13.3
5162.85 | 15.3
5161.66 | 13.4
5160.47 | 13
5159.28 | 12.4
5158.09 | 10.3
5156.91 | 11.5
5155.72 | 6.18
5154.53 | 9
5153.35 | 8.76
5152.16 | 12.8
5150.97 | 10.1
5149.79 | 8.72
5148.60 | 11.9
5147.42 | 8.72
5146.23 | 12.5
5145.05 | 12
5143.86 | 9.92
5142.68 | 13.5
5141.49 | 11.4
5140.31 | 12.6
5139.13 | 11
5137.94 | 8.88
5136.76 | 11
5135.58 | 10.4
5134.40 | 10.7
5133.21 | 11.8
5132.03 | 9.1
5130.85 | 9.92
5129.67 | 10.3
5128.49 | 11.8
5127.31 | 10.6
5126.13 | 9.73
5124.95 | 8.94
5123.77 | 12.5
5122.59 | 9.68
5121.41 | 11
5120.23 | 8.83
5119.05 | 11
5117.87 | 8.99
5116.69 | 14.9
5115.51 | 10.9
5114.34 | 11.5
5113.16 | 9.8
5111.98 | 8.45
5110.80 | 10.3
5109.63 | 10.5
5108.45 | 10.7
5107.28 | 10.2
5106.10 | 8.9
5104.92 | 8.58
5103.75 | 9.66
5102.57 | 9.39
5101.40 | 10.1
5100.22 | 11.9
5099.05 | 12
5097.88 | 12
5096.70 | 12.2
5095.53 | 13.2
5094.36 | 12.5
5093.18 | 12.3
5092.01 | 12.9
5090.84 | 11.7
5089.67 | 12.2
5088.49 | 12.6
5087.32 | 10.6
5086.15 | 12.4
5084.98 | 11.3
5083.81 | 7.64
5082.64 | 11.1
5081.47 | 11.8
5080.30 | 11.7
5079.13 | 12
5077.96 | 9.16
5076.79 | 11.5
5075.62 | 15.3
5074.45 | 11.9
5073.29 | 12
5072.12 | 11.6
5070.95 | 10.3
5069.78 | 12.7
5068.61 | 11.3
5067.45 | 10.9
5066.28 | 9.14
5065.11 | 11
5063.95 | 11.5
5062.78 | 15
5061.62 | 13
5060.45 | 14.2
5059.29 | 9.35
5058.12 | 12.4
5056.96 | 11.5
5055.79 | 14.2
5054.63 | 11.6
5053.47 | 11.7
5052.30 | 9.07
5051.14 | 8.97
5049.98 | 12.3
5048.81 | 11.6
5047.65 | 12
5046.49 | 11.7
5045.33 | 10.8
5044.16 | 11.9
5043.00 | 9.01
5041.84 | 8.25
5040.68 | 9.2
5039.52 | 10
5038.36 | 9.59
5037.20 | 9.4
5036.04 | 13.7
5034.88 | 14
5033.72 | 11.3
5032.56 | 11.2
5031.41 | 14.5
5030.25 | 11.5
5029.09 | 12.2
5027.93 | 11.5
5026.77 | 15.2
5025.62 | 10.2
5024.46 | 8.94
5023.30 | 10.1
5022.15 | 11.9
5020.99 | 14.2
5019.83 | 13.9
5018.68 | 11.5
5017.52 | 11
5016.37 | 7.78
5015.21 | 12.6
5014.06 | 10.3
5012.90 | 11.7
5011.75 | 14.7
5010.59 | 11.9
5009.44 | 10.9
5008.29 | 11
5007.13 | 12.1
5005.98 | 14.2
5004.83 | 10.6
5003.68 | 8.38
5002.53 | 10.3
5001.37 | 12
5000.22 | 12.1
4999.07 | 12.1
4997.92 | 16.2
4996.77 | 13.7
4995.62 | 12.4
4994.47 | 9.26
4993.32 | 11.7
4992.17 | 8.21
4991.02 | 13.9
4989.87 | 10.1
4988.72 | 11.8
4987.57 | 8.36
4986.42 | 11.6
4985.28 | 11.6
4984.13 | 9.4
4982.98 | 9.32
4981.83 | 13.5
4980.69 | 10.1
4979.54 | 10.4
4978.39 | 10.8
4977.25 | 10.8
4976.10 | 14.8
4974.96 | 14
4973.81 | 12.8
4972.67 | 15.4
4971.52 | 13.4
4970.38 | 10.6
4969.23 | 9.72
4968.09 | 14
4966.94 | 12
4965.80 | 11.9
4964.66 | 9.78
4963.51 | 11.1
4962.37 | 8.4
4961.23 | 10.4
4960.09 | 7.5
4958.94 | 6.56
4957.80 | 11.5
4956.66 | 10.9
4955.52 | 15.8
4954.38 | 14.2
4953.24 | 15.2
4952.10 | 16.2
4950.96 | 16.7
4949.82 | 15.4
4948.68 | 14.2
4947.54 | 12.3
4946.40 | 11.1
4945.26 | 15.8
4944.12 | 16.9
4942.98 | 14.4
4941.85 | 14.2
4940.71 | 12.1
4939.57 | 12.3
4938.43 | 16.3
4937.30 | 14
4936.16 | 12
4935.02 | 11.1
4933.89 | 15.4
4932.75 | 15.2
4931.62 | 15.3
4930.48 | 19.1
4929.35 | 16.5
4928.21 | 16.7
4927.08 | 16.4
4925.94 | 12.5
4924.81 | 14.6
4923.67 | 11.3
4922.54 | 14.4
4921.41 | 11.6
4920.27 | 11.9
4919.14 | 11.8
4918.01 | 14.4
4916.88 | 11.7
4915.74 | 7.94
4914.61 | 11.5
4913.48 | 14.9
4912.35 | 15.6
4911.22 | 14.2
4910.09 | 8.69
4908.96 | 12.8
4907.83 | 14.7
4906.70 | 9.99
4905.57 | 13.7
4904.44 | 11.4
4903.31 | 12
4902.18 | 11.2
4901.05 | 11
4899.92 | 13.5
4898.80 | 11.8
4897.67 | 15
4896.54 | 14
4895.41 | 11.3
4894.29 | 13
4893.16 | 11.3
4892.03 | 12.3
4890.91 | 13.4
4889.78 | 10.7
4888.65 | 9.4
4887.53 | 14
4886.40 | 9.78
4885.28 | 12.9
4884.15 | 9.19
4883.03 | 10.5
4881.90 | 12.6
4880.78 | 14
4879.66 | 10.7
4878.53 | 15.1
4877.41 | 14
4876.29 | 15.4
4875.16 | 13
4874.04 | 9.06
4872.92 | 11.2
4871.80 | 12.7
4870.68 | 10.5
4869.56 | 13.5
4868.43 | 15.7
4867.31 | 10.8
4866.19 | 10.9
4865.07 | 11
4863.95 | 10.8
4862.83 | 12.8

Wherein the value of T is 0.33 mag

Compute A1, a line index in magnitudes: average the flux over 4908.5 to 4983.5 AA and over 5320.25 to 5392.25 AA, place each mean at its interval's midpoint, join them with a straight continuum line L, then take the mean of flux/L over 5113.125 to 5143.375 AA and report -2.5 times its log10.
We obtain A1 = 0.35 mag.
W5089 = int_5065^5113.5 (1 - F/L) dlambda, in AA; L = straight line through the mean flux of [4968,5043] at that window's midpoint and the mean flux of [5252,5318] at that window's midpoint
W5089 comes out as 6.3 AA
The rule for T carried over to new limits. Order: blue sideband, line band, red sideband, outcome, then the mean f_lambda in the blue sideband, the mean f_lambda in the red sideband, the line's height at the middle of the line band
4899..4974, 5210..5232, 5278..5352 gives 0.137 mag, 13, 16.2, 15.4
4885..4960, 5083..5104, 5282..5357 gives 0.251 mag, 13.1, 16.3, 14.5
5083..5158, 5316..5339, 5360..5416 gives 0.046 mag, 10.7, 18.6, 16.8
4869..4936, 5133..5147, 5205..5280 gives 0.217 mag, 12.8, 14.2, 13.7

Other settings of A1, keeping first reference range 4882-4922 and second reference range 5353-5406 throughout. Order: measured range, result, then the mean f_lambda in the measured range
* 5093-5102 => 0.23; 12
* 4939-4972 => 0.02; 12.6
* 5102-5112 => 0.47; 9.7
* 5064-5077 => 0.24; 11.6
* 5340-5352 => 0.18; 15.4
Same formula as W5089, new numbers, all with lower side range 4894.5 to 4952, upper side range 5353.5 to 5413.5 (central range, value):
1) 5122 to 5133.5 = 3.9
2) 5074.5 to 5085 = 2.7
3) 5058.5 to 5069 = 2.3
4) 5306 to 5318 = -0.1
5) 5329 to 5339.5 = 1.5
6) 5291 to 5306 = 1.6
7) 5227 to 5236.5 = 1.4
